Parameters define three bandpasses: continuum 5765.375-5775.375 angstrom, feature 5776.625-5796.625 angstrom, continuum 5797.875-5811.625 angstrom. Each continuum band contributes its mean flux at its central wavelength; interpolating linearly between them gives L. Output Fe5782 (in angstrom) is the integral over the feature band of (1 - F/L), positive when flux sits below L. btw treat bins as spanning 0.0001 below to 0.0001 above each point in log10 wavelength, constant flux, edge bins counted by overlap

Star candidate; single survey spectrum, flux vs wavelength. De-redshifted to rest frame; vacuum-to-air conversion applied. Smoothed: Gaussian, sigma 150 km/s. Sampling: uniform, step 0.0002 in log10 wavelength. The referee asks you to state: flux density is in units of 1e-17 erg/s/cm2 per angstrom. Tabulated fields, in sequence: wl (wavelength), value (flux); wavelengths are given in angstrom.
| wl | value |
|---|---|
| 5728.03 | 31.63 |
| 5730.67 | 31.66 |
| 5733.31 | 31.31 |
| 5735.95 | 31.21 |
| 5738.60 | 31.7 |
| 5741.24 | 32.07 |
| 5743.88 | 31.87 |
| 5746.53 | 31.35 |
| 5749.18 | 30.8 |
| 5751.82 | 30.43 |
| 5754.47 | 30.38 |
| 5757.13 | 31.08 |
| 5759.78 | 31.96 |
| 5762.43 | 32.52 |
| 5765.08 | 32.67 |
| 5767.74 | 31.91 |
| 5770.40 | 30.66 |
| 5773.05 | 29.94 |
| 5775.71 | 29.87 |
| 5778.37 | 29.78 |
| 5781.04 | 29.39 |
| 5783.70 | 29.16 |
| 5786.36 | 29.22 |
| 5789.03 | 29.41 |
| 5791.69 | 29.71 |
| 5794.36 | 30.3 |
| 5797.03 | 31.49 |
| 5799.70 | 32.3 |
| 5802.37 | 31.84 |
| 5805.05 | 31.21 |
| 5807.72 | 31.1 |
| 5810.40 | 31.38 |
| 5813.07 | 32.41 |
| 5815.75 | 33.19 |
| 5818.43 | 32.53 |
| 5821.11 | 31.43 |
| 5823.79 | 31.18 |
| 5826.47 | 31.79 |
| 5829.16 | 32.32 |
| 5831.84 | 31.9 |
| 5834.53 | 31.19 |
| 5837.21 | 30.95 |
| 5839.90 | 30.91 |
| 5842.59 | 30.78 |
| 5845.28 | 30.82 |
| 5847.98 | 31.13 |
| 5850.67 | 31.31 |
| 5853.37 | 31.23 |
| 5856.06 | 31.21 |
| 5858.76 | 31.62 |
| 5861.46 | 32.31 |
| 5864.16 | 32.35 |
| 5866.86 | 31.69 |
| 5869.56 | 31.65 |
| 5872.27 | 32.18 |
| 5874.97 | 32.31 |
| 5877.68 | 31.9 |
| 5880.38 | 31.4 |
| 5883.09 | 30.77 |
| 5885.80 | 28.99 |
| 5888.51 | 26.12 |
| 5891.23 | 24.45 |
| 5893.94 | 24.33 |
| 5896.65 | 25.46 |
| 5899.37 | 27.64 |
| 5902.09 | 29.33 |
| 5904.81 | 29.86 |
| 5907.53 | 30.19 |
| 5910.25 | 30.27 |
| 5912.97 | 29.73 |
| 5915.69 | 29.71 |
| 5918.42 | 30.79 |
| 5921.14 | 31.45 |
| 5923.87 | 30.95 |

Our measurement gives 1.00 angstrom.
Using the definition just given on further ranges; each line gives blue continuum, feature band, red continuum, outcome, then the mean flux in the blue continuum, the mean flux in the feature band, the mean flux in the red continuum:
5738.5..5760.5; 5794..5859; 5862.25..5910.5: -2.68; 31.3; 31.5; 29.5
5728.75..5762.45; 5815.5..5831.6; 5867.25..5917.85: -0.91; 31.4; 32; 29.3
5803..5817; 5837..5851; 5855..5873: 0.39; 31.8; 31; 31.8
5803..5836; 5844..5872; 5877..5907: -1.59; 31.8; 31.5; 28.2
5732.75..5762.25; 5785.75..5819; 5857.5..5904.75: -0.66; 31.3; 31.2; 29.7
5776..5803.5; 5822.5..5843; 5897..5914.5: -1.05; 30.2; 31.4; 29.3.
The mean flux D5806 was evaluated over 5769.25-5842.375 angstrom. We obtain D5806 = 31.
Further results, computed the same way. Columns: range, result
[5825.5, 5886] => 31.5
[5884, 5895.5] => 26.2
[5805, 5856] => 31.5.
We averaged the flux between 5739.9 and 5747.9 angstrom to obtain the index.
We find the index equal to 31.8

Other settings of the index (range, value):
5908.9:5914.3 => 30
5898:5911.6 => 29.4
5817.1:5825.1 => 31.7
